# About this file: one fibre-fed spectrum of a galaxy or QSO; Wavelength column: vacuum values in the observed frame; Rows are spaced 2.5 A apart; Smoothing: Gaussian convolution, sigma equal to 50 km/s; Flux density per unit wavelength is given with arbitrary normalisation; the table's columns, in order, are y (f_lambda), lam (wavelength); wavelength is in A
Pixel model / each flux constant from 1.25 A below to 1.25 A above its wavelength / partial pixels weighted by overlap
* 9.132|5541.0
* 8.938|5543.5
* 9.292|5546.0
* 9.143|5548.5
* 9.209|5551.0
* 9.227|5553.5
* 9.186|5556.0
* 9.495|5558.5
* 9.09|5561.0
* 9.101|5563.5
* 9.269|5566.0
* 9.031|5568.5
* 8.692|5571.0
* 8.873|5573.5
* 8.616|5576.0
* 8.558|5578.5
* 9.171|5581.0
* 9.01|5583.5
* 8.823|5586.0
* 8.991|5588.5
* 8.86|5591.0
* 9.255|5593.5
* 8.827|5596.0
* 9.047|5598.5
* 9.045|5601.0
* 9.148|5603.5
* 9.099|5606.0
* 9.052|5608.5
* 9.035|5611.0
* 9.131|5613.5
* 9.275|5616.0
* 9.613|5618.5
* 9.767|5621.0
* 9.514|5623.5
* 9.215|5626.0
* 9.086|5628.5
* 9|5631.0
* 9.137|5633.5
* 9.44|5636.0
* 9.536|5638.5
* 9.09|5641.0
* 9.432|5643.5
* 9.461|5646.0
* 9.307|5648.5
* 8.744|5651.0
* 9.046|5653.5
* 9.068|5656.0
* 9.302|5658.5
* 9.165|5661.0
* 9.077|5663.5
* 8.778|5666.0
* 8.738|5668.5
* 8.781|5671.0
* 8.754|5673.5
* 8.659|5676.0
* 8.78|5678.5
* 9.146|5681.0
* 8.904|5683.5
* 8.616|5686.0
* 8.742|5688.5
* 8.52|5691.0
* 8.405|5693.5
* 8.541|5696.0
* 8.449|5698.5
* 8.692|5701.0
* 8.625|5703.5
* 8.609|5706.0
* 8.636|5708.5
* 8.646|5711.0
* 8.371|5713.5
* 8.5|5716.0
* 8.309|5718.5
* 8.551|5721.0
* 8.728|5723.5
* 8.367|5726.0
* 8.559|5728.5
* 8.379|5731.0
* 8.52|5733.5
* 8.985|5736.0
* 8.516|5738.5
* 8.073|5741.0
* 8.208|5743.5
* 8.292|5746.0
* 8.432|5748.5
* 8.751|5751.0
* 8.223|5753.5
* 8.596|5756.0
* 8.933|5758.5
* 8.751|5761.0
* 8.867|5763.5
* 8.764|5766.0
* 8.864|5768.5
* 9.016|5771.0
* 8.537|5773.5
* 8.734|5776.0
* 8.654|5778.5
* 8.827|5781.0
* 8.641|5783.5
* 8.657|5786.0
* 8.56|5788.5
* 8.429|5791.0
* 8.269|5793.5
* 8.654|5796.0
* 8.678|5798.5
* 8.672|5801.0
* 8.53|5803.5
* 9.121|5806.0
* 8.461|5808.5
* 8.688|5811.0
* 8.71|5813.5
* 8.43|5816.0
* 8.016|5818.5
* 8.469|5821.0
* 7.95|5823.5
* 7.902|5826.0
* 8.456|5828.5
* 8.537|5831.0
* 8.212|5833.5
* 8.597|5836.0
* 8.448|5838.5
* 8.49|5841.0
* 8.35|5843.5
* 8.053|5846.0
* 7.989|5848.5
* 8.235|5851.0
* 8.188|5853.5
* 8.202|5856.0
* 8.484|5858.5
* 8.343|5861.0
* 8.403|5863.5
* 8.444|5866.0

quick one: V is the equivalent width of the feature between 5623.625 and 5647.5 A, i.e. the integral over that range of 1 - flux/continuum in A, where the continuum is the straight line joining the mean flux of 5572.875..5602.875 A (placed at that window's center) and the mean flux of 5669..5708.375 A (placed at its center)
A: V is -1.3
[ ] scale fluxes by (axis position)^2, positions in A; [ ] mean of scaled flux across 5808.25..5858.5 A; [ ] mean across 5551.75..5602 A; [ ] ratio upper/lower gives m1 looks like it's 1.01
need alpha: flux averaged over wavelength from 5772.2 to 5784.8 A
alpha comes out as 8.68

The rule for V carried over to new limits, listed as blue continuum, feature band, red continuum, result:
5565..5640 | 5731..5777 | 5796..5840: 0.26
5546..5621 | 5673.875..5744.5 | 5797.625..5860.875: 1.23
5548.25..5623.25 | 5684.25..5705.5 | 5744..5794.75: 0.57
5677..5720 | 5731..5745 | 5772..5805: 0.27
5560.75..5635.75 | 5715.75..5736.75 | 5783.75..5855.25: 0.40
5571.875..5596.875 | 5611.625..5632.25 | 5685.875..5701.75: -1.26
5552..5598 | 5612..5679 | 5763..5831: -2.11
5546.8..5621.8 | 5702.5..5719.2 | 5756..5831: 0.48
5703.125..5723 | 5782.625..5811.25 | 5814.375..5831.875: -0.99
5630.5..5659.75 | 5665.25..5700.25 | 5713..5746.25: 0.72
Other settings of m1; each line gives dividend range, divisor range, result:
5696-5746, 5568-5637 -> 0.98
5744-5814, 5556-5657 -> 1.01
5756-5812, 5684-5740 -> 1.04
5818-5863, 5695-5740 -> 1.01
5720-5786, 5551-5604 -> 1.02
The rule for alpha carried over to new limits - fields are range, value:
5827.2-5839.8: 8.45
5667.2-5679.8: 8.74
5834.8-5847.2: 8.39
